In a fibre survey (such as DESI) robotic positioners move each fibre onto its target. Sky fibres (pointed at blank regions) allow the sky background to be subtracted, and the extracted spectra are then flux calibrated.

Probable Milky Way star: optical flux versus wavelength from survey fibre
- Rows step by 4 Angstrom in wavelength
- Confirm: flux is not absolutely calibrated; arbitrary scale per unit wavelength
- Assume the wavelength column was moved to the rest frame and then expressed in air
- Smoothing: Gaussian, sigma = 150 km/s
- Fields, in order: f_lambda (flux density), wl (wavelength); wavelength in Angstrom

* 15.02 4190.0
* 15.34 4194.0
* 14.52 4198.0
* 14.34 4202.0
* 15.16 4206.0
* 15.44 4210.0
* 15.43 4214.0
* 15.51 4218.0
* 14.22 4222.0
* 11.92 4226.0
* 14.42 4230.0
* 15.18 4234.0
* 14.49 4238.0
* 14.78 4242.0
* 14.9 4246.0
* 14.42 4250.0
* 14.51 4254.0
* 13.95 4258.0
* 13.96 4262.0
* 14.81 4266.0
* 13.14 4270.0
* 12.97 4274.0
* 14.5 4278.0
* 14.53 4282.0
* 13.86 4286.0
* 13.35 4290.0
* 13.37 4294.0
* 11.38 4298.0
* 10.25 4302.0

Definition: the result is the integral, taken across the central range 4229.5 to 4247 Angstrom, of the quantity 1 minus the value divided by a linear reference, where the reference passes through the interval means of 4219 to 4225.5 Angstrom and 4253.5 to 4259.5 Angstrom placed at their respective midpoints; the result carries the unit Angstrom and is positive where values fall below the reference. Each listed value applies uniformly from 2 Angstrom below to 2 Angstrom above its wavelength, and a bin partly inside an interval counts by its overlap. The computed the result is -0.93 Angstrom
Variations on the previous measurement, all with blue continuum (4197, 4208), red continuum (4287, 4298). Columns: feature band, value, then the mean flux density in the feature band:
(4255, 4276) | -0.40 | 13.8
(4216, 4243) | -0.29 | 14.3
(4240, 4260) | -1.00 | 14.5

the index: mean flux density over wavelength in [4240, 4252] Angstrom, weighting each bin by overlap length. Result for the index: 14.7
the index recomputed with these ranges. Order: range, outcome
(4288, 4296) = 13.4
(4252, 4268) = 14.3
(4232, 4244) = 14.8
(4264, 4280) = 13.9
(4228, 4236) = 14.8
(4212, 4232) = 14.3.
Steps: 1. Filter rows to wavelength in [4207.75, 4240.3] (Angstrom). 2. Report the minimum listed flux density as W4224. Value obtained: 11.92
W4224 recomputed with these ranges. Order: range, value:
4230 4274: 12.97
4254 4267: 13.95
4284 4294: 13.35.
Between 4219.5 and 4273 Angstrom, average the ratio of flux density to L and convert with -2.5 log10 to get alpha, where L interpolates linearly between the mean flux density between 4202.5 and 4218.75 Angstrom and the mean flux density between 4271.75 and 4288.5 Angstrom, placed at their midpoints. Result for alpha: 0.03 mag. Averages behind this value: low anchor 15.3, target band 14.2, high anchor 13.9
